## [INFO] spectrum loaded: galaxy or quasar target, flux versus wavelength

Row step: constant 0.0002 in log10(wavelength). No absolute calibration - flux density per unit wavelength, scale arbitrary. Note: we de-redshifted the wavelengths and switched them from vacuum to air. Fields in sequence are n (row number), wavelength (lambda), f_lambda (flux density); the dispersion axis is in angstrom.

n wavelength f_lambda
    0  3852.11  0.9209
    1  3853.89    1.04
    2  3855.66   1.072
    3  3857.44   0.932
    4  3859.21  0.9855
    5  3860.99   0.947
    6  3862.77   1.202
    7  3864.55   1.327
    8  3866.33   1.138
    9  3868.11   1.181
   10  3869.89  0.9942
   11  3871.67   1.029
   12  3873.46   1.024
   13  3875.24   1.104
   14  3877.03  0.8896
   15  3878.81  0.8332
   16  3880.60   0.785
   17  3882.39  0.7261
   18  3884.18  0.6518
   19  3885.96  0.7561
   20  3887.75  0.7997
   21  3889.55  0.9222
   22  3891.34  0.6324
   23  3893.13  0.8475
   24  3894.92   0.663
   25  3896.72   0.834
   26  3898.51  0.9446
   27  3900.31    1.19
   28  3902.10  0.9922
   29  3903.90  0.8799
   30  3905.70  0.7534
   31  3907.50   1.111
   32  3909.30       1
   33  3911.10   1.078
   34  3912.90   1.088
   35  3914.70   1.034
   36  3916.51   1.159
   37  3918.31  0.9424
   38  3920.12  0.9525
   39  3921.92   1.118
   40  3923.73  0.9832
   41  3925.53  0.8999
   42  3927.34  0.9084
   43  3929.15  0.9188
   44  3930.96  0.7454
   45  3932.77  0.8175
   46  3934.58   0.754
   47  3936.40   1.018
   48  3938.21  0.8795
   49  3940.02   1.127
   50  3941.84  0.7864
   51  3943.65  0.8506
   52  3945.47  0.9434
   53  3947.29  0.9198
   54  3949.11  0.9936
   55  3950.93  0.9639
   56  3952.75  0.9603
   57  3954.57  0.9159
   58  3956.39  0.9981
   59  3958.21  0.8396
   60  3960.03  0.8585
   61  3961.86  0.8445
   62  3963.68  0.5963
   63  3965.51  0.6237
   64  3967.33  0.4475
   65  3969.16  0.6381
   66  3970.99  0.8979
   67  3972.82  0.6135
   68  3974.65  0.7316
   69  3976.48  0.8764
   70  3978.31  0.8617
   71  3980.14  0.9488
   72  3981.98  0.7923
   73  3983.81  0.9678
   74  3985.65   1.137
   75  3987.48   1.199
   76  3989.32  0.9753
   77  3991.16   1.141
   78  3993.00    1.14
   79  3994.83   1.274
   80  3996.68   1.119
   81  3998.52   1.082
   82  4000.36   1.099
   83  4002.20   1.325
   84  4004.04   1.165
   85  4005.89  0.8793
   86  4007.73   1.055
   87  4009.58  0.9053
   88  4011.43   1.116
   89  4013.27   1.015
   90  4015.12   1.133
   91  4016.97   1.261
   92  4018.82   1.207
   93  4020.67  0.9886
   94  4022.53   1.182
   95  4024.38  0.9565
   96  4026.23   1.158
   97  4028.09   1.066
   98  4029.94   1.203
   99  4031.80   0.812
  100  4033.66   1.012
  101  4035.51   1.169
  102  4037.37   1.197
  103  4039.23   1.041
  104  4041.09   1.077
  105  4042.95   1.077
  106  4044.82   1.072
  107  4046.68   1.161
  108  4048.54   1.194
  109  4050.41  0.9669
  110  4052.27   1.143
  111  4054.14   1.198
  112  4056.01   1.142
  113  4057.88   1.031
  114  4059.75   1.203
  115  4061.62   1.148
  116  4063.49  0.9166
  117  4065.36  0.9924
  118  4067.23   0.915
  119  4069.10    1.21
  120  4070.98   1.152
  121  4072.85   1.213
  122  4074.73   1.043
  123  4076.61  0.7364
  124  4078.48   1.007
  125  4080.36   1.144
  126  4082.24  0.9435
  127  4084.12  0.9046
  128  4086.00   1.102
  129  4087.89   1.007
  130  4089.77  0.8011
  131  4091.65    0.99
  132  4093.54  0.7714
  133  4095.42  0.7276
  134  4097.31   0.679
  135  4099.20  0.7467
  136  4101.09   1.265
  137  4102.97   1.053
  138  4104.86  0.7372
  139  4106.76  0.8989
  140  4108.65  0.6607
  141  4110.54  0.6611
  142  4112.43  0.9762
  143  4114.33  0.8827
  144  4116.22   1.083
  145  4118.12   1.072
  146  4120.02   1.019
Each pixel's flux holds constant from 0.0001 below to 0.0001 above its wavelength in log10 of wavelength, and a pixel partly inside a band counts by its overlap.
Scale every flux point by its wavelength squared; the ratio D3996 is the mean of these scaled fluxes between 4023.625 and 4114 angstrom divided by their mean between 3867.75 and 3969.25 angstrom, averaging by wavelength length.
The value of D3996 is 1.21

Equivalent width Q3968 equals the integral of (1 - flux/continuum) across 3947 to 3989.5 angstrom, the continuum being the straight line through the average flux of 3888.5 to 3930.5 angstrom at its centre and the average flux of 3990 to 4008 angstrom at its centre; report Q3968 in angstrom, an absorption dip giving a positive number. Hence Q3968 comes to 8.4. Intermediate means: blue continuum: 0.948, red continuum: 1.13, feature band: 0.856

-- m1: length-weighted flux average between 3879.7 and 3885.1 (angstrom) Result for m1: 0.721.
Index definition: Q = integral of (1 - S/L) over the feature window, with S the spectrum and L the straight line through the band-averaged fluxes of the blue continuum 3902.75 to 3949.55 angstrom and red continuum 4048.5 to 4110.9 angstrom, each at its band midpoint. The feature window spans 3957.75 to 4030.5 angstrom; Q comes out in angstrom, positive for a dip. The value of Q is -1.6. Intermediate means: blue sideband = 0.948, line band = 0.984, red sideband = 0.979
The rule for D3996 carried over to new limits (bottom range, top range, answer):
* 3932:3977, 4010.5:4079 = 1.36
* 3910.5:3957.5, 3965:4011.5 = 1.04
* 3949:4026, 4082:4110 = 0.96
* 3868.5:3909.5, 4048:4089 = 1.30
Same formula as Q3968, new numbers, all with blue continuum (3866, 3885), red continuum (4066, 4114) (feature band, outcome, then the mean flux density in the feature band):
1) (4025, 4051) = -4.2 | 1.09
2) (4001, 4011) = -1.4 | 1.07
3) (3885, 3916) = 0.7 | 0.916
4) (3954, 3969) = 2.9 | 0.756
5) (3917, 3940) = 0.3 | 0.924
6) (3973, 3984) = 1.1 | 0.84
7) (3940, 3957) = 0.0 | 0.935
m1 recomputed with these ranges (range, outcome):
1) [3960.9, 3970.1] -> 0.632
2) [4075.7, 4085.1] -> 0.949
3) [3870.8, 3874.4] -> 1.03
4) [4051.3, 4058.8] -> 1.13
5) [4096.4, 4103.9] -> 0.937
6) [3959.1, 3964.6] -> 0.766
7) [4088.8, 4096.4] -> 0.823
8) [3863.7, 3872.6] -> 1.13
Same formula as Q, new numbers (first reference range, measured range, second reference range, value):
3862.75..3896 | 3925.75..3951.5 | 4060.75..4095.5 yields 0.98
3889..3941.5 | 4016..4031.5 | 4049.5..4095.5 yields -1.87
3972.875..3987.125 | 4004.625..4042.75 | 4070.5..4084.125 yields -4.79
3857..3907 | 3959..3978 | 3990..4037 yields 5.89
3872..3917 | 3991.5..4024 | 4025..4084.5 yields -2.84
